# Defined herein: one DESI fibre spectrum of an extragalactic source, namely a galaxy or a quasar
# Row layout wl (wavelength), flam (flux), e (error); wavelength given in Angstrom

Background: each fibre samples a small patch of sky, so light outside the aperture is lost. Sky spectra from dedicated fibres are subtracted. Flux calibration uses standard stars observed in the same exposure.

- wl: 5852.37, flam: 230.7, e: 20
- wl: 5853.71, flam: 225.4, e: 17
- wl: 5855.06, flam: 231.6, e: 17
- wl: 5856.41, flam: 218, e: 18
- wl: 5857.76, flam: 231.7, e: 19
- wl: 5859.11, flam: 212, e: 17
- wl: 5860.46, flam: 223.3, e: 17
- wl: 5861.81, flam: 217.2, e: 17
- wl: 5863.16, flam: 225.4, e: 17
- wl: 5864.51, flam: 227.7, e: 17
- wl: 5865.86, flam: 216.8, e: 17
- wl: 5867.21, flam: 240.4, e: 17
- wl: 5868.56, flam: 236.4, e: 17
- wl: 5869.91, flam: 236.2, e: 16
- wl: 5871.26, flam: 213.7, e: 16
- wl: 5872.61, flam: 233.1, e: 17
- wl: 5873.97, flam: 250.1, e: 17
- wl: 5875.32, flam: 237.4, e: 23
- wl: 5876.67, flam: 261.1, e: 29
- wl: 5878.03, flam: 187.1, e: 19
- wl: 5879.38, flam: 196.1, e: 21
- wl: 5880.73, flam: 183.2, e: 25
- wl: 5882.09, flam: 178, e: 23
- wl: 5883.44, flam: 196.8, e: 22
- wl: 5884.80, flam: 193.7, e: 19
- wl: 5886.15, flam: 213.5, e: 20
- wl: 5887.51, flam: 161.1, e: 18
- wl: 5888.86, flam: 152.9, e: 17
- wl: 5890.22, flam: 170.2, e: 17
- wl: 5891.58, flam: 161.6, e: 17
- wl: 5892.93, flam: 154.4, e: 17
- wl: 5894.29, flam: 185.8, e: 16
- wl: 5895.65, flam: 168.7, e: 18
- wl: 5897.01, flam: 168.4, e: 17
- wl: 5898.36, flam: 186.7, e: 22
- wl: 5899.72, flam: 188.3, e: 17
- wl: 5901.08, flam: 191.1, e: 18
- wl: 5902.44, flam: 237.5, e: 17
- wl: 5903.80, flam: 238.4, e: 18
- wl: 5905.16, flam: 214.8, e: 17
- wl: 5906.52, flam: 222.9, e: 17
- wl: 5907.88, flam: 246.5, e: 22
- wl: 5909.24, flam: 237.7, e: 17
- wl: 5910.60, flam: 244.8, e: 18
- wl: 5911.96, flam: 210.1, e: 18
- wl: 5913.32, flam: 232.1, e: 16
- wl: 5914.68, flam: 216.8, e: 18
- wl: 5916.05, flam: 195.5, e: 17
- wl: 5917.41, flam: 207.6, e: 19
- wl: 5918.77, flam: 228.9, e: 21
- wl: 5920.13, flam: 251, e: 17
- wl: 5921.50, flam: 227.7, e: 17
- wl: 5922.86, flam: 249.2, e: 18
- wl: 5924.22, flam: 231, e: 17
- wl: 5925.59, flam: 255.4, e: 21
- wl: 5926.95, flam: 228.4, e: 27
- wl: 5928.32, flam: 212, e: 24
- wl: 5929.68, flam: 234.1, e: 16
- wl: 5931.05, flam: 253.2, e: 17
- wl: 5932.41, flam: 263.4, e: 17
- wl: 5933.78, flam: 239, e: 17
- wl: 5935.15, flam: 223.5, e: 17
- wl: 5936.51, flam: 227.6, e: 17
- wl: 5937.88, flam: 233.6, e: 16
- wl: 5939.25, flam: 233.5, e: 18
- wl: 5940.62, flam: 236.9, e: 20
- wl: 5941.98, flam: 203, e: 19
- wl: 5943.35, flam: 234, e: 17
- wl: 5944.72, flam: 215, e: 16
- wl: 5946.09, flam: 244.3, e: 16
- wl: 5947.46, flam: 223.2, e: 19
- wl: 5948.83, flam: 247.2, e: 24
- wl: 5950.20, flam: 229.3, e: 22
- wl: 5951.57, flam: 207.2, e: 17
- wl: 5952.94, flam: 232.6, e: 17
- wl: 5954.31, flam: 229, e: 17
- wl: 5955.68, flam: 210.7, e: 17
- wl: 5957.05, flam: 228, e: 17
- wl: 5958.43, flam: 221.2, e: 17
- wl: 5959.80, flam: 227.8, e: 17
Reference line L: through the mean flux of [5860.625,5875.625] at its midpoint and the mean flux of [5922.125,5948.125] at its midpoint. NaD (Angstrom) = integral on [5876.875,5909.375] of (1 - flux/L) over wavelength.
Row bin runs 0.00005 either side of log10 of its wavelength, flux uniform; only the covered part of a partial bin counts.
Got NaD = 5.3 Angstrom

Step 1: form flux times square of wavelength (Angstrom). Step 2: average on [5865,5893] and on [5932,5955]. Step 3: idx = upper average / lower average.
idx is 1.1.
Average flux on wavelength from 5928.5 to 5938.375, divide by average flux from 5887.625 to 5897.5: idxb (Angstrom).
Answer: 1.4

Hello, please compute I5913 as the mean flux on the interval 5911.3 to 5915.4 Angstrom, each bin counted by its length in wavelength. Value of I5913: 219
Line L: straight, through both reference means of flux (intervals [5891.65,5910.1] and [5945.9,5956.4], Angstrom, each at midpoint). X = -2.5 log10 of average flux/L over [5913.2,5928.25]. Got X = -0.08 mag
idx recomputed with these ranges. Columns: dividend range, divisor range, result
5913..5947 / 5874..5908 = 1.19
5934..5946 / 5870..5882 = 1.06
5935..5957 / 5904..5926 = 1.00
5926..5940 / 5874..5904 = 1.24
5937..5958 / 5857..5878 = 1.02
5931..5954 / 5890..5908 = 1.21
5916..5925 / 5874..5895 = 1.22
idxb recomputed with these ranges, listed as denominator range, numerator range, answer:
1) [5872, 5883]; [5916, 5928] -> 1.08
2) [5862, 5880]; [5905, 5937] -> 1.02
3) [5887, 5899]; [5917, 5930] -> 1.39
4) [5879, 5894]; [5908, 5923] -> 1.28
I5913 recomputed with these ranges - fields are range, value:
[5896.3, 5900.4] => 181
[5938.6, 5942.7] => 225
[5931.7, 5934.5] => 251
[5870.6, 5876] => 234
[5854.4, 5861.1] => 223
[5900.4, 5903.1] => 214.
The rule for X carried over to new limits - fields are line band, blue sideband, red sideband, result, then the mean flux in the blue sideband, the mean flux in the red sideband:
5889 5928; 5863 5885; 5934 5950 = 0.06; 219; 230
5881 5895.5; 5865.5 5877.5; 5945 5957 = 0.31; 236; 228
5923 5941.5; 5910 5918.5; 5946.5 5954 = -0.06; 218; 229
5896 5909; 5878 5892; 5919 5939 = -0.03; 181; 237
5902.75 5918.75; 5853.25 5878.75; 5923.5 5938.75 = 0.04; 228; 236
